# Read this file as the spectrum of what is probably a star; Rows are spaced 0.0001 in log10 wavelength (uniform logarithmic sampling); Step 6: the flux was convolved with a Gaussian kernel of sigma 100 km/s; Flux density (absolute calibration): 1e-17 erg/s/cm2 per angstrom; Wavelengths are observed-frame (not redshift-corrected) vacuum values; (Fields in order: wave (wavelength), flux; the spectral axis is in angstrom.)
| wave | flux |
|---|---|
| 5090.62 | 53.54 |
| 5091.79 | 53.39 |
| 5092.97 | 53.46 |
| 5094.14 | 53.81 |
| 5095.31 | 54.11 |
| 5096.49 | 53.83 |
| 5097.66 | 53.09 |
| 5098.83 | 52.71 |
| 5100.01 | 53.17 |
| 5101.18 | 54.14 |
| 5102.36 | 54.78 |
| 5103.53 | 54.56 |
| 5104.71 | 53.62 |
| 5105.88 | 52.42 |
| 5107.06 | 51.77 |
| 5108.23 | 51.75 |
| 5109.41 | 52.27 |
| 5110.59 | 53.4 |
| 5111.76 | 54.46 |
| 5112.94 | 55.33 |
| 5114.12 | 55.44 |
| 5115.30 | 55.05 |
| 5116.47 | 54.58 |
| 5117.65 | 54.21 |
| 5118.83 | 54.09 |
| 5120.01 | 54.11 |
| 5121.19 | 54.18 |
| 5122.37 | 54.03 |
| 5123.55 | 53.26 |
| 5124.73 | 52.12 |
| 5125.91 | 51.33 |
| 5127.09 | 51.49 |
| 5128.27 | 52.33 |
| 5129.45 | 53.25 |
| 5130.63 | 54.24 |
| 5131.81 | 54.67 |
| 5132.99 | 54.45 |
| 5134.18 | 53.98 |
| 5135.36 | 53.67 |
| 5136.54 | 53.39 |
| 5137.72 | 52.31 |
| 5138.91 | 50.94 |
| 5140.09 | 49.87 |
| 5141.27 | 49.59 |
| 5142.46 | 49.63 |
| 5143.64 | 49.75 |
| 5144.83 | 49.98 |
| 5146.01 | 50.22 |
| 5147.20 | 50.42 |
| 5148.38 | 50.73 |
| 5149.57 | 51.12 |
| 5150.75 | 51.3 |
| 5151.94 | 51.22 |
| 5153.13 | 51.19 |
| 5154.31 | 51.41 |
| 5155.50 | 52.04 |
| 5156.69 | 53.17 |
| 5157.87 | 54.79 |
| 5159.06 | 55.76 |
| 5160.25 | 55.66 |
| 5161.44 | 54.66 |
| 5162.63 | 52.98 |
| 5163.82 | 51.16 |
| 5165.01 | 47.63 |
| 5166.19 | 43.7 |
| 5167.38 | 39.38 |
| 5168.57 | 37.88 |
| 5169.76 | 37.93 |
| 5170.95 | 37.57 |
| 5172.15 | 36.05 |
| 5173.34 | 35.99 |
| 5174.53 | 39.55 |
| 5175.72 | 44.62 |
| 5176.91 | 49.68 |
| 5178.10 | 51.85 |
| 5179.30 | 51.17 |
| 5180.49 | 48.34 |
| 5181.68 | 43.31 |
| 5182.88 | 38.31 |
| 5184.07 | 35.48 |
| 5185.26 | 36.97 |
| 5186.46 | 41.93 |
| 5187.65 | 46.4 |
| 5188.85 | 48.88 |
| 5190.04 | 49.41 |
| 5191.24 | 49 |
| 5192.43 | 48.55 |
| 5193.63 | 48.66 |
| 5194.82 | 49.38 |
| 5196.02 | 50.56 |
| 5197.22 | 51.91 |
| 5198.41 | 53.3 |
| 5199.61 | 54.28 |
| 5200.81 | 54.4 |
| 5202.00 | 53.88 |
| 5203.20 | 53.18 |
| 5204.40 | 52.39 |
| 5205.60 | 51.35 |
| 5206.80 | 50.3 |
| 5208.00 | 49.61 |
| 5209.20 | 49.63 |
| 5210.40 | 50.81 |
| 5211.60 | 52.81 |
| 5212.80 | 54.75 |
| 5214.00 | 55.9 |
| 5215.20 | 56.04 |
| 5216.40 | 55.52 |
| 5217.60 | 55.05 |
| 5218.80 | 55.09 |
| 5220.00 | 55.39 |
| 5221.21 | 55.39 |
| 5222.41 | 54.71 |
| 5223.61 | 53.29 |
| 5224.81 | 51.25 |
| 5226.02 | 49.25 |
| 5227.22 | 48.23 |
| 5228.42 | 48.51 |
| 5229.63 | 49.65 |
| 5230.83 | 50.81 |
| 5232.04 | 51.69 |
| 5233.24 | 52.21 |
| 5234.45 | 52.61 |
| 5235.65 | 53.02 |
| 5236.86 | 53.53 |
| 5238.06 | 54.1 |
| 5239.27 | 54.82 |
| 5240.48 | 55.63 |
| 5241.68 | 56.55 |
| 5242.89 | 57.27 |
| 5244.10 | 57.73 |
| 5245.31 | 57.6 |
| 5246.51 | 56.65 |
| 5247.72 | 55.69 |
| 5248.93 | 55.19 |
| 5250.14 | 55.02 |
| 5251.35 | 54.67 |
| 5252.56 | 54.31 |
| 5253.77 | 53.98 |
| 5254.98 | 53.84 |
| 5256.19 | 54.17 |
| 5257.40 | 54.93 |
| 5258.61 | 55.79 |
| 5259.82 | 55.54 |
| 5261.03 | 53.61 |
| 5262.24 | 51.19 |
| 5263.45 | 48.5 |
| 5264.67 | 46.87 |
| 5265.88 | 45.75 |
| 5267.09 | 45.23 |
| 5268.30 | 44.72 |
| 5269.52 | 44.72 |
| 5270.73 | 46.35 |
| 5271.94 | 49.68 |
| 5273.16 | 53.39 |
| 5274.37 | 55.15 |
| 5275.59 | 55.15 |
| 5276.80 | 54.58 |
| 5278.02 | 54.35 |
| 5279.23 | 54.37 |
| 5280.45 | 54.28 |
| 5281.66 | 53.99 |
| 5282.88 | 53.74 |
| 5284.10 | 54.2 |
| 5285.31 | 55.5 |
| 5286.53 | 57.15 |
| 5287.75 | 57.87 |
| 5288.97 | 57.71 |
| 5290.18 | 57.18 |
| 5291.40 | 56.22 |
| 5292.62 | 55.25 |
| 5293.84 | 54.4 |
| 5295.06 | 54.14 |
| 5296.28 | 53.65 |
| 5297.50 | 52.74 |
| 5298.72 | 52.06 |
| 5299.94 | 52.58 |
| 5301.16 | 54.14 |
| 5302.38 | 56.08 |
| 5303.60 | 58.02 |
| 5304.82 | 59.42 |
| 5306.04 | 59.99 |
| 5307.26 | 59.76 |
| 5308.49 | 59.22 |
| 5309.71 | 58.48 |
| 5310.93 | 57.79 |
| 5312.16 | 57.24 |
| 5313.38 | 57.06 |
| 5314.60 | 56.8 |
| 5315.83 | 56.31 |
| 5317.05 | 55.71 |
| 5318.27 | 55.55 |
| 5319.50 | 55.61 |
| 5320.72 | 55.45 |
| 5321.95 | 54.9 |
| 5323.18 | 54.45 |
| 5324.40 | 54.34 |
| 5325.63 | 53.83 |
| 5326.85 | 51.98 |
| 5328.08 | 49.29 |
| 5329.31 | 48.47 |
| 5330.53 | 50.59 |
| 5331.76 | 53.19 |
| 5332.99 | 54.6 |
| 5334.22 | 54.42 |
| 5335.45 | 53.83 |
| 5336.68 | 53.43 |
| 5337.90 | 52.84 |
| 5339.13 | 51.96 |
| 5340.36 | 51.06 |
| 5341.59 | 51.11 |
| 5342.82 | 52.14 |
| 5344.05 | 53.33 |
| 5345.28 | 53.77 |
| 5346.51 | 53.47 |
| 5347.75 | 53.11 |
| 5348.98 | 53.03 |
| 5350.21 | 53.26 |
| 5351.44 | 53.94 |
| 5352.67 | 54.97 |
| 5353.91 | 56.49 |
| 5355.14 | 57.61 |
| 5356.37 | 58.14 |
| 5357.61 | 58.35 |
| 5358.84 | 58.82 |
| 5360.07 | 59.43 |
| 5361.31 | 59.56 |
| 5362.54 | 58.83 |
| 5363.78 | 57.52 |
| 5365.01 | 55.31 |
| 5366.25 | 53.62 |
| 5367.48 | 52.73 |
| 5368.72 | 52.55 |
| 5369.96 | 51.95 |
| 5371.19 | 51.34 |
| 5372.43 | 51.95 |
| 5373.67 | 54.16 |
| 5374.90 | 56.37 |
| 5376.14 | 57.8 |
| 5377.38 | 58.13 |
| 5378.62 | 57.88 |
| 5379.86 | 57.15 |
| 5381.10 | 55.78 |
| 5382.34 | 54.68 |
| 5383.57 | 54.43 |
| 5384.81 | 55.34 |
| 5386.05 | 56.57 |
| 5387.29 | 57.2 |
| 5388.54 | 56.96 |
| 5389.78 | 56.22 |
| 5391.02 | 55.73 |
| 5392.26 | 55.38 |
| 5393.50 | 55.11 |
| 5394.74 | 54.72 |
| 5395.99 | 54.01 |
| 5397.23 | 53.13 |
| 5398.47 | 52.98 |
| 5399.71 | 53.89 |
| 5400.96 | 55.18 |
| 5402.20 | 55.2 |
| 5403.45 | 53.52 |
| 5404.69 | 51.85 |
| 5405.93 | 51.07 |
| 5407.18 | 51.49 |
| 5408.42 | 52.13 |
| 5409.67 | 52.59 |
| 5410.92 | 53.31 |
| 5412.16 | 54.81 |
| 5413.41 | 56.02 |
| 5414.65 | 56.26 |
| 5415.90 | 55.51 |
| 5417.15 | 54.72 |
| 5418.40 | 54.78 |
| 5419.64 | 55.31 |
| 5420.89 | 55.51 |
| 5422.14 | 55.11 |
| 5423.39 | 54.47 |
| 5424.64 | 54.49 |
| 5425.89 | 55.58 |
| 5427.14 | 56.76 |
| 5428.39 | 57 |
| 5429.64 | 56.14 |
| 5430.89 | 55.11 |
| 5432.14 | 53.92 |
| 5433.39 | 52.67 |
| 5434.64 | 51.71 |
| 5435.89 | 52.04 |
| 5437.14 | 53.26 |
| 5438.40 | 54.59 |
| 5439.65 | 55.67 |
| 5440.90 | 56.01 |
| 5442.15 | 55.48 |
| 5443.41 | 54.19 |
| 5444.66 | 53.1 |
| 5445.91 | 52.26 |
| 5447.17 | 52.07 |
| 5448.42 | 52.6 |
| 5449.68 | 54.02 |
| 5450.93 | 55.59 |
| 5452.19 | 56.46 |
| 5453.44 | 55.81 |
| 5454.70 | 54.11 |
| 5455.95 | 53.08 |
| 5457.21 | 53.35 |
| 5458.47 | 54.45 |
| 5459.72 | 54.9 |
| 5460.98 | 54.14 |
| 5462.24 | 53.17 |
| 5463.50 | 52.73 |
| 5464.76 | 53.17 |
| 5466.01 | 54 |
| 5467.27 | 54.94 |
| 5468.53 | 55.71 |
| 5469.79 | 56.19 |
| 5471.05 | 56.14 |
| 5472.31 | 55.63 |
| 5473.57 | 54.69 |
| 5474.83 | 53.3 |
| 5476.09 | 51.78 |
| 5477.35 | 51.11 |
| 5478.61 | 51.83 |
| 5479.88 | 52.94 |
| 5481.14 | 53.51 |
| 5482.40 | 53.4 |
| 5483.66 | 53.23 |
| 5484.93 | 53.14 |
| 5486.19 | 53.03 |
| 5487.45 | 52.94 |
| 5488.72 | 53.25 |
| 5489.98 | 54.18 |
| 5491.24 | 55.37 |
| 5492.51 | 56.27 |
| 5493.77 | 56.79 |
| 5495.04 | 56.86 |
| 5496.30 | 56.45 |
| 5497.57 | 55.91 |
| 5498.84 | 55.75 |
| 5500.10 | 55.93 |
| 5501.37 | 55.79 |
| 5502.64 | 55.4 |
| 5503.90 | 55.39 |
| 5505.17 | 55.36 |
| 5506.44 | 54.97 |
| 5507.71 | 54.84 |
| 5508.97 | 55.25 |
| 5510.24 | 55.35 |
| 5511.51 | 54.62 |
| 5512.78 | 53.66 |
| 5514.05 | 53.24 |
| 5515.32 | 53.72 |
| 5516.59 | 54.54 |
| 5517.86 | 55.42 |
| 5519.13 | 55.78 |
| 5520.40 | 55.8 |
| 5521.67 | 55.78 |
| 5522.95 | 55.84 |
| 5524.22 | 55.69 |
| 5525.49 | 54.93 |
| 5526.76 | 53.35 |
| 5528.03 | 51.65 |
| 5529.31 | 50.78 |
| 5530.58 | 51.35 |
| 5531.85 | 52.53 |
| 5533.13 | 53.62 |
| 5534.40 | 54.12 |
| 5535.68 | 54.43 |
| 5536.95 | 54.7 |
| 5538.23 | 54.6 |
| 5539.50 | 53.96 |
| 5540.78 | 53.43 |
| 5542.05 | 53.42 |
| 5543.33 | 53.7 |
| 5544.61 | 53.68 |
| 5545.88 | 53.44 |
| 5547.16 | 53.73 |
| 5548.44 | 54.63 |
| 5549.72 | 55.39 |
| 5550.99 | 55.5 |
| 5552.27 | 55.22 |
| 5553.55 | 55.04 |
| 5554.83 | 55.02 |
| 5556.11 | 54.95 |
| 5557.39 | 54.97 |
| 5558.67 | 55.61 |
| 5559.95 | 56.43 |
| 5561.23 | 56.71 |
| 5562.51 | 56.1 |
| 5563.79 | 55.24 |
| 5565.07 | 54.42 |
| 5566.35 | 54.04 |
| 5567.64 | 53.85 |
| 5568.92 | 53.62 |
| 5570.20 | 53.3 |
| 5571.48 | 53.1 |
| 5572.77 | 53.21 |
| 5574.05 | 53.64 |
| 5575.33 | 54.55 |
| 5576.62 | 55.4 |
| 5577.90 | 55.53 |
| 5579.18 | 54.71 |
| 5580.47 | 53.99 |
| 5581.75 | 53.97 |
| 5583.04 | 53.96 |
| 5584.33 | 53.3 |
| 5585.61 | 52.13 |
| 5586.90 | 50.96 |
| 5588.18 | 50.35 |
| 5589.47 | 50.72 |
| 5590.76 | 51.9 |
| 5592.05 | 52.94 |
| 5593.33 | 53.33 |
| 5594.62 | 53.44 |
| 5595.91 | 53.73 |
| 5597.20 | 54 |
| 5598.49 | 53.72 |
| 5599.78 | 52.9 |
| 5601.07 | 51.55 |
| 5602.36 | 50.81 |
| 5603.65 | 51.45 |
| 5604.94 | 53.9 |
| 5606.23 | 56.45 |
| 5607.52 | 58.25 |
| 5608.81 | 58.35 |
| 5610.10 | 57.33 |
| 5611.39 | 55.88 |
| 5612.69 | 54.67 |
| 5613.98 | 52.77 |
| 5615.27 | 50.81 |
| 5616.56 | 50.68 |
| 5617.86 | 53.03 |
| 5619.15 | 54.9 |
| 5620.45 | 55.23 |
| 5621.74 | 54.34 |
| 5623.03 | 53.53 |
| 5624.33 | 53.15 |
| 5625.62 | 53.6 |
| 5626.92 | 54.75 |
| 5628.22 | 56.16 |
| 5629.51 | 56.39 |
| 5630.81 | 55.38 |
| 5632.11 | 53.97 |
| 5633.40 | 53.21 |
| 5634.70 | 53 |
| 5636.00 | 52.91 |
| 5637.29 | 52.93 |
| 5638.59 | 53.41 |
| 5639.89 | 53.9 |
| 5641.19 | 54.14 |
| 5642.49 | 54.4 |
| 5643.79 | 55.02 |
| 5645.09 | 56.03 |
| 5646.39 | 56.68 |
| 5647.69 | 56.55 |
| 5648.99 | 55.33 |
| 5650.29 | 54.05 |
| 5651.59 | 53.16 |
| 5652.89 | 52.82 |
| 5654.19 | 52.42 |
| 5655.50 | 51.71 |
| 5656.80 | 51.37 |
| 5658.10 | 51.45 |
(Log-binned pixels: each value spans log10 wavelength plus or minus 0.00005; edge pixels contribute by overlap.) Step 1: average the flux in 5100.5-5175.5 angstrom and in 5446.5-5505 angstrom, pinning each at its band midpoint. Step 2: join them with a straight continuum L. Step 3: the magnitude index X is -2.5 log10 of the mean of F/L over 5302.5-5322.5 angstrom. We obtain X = -0.09 mag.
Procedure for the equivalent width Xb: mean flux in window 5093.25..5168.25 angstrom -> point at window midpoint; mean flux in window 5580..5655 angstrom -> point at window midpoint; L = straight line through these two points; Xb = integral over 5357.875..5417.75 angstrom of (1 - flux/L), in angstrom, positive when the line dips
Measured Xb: -2.1 angstrom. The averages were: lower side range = 52.4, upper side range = 53.8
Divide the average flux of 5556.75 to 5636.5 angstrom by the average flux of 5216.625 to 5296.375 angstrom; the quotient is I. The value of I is 1.0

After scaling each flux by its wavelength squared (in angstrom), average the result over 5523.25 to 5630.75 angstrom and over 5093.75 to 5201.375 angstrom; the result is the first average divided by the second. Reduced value 1.26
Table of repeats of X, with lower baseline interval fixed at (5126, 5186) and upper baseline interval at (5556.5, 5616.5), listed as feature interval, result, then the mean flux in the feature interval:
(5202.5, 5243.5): -0.08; 52.9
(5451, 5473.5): -0.05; 54.6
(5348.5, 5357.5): -0.09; 55.5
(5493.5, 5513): -0.05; 55.5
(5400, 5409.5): -0.03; 52.9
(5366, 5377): -0.05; 53.7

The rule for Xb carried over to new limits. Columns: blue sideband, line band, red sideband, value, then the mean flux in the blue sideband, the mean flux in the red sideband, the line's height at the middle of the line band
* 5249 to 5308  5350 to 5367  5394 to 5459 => -0.9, 53.7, 54.2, 54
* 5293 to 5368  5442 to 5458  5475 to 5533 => 0.2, 55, 54.3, 54.5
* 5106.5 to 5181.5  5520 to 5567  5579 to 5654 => -0.9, 50.5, 53.9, 53.3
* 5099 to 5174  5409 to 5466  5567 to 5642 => -1.7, 51.1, 53.7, 52.8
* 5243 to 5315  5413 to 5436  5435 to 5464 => -0.4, 54.3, 54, 54.1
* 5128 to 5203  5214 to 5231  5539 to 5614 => -1.1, 48.8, 54.1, 49.6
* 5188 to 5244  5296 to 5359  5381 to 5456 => -1.4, 52.5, 54.5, 53.6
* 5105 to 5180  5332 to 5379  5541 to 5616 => -2.2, 50.6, 54.1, 52.3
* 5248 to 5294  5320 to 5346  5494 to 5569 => 0.3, 53.1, 54.7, 53.5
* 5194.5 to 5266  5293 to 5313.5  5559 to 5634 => -1.1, 53.2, 54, 53.4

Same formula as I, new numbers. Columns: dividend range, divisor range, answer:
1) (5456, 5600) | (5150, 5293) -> 1.06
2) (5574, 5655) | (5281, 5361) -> 0.98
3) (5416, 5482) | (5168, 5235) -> 1.11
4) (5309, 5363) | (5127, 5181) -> 1.11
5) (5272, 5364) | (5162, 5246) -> 1.11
